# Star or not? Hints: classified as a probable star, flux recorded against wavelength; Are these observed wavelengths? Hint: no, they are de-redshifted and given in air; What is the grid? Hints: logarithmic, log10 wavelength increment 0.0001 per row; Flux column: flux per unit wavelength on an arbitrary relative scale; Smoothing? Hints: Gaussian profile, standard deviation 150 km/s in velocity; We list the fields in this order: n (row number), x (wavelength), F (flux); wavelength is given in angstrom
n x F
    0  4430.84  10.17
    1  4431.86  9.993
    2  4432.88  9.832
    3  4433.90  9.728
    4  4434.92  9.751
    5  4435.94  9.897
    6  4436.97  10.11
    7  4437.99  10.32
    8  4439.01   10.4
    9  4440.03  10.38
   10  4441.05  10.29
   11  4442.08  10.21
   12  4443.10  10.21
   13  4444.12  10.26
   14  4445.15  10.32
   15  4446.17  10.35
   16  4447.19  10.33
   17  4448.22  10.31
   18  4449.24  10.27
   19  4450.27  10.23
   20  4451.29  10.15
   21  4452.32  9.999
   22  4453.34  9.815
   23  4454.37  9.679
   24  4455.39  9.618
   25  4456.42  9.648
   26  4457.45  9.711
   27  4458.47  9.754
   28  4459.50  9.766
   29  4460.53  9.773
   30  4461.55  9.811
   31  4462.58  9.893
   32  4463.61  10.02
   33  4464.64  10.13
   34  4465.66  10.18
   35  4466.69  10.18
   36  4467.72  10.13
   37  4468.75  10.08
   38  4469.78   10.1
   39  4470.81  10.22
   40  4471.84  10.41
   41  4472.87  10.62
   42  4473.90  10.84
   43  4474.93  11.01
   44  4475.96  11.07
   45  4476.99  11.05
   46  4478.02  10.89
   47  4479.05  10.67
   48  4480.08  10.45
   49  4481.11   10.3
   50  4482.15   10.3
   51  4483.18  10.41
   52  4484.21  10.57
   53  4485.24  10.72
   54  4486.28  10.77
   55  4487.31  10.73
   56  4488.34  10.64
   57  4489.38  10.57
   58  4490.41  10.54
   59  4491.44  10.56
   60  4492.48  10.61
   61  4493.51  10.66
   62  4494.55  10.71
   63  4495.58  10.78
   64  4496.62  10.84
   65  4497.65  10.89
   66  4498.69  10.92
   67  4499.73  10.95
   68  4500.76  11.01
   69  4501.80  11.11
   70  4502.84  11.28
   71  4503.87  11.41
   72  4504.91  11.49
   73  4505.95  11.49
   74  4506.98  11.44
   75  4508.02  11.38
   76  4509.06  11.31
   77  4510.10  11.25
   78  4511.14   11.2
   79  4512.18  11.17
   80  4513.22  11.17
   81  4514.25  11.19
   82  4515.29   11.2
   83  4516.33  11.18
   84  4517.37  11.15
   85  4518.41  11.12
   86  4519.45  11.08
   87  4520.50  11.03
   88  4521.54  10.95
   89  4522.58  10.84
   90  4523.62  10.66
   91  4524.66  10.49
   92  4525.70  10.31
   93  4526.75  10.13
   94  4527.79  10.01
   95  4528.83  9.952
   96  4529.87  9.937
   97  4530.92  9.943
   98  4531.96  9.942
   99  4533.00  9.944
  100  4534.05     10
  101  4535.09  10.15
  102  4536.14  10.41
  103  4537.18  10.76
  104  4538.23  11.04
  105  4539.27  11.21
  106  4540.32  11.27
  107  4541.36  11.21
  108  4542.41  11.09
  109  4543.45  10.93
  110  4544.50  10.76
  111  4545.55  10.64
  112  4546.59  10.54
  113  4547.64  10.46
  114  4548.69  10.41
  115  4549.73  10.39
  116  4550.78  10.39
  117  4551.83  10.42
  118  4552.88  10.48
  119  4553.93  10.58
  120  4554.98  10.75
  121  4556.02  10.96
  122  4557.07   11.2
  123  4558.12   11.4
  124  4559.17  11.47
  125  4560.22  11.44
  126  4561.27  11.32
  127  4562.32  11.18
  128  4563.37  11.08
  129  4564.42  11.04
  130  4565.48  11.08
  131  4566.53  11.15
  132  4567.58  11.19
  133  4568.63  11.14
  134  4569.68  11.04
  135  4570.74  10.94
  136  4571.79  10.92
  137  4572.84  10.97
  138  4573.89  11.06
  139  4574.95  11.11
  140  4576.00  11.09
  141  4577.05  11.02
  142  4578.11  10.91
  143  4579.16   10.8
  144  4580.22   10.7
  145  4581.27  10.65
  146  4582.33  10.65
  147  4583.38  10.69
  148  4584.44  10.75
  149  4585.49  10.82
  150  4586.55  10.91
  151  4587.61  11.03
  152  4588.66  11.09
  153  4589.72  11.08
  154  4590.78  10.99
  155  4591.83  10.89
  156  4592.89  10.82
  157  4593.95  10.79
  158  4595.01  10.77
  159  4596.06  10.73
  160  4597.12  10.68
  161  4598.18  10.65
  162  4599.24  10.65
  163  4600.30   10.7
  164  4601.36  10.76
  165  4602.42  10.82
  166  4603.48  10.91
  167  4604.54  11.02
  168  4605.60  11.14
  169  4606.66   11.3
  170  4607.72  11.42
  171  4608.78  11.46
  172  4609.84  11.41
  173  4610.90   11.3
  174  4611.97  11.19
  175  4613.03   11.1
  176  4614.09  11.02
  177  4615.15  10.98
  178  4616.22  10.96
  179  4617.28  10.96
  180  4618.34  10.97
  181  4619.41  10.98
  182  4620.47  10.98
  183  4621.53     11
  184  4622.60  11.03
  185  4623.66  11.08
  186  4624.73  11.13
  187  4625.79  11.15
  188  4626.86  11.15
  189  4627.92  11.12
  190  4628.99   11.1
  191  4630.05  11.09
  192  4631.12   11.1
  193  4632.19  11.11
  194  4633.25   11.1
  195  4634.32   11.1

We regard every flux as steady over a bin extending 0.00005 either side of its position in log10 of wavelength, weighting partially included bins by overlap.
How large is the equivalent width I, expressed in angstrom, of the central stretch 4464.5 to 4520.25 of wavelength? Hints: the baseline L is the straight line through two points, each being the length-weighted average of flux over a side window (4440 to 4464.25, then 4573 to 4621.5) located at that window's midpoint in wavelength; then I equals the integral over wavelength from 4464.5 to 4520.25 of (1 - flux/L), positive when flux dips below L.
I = -2.9 angstrom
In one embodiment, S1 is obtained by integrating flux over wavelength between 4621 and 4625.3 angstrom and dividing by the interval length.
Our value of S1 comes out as 11.1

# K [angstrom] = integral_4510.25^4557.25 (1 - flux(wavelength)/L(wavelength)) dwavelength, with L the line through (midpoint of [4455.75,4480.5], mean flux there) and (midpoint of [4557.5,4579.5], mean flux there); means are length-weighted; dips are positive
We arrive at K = 0.6 angstrom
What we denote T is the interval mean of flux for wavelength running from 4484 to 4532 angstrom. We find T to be 10.8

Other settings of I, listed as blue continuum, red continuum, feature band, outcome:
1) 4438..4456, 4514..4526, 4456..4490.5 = 0.3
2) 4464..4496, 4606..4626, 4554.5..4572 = -0.4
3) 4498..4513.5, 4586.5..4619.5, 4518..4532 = 0.9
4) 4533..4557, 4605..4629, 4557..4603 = -0.3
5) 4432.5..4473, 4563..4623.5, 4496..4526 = -1.9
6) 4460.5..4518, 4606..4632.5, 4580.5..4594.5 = 0.2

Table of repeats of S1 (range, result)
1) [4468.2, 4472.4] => 10.2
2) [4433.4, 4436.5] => 9.78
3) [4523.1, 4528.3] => 10.3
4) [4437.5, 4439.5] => 10.4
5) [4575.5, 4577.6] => 11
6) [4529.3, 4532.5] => 9.95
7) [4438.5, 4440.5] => 10.4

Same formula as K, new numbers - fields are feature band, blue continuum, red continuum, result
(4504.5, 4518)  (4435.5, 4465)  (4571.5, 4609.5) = -1.1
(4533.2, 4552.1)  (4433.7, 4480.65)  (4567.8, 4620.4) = 0.0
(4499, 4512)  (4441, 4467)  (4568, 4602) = -1.1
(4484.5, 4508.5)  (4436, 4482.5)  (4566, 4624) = -1.2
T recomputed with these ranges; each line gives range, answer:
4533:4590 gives 10.9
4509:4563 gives 10.8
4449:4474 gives 10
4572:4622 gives 11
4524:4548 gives 10.5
